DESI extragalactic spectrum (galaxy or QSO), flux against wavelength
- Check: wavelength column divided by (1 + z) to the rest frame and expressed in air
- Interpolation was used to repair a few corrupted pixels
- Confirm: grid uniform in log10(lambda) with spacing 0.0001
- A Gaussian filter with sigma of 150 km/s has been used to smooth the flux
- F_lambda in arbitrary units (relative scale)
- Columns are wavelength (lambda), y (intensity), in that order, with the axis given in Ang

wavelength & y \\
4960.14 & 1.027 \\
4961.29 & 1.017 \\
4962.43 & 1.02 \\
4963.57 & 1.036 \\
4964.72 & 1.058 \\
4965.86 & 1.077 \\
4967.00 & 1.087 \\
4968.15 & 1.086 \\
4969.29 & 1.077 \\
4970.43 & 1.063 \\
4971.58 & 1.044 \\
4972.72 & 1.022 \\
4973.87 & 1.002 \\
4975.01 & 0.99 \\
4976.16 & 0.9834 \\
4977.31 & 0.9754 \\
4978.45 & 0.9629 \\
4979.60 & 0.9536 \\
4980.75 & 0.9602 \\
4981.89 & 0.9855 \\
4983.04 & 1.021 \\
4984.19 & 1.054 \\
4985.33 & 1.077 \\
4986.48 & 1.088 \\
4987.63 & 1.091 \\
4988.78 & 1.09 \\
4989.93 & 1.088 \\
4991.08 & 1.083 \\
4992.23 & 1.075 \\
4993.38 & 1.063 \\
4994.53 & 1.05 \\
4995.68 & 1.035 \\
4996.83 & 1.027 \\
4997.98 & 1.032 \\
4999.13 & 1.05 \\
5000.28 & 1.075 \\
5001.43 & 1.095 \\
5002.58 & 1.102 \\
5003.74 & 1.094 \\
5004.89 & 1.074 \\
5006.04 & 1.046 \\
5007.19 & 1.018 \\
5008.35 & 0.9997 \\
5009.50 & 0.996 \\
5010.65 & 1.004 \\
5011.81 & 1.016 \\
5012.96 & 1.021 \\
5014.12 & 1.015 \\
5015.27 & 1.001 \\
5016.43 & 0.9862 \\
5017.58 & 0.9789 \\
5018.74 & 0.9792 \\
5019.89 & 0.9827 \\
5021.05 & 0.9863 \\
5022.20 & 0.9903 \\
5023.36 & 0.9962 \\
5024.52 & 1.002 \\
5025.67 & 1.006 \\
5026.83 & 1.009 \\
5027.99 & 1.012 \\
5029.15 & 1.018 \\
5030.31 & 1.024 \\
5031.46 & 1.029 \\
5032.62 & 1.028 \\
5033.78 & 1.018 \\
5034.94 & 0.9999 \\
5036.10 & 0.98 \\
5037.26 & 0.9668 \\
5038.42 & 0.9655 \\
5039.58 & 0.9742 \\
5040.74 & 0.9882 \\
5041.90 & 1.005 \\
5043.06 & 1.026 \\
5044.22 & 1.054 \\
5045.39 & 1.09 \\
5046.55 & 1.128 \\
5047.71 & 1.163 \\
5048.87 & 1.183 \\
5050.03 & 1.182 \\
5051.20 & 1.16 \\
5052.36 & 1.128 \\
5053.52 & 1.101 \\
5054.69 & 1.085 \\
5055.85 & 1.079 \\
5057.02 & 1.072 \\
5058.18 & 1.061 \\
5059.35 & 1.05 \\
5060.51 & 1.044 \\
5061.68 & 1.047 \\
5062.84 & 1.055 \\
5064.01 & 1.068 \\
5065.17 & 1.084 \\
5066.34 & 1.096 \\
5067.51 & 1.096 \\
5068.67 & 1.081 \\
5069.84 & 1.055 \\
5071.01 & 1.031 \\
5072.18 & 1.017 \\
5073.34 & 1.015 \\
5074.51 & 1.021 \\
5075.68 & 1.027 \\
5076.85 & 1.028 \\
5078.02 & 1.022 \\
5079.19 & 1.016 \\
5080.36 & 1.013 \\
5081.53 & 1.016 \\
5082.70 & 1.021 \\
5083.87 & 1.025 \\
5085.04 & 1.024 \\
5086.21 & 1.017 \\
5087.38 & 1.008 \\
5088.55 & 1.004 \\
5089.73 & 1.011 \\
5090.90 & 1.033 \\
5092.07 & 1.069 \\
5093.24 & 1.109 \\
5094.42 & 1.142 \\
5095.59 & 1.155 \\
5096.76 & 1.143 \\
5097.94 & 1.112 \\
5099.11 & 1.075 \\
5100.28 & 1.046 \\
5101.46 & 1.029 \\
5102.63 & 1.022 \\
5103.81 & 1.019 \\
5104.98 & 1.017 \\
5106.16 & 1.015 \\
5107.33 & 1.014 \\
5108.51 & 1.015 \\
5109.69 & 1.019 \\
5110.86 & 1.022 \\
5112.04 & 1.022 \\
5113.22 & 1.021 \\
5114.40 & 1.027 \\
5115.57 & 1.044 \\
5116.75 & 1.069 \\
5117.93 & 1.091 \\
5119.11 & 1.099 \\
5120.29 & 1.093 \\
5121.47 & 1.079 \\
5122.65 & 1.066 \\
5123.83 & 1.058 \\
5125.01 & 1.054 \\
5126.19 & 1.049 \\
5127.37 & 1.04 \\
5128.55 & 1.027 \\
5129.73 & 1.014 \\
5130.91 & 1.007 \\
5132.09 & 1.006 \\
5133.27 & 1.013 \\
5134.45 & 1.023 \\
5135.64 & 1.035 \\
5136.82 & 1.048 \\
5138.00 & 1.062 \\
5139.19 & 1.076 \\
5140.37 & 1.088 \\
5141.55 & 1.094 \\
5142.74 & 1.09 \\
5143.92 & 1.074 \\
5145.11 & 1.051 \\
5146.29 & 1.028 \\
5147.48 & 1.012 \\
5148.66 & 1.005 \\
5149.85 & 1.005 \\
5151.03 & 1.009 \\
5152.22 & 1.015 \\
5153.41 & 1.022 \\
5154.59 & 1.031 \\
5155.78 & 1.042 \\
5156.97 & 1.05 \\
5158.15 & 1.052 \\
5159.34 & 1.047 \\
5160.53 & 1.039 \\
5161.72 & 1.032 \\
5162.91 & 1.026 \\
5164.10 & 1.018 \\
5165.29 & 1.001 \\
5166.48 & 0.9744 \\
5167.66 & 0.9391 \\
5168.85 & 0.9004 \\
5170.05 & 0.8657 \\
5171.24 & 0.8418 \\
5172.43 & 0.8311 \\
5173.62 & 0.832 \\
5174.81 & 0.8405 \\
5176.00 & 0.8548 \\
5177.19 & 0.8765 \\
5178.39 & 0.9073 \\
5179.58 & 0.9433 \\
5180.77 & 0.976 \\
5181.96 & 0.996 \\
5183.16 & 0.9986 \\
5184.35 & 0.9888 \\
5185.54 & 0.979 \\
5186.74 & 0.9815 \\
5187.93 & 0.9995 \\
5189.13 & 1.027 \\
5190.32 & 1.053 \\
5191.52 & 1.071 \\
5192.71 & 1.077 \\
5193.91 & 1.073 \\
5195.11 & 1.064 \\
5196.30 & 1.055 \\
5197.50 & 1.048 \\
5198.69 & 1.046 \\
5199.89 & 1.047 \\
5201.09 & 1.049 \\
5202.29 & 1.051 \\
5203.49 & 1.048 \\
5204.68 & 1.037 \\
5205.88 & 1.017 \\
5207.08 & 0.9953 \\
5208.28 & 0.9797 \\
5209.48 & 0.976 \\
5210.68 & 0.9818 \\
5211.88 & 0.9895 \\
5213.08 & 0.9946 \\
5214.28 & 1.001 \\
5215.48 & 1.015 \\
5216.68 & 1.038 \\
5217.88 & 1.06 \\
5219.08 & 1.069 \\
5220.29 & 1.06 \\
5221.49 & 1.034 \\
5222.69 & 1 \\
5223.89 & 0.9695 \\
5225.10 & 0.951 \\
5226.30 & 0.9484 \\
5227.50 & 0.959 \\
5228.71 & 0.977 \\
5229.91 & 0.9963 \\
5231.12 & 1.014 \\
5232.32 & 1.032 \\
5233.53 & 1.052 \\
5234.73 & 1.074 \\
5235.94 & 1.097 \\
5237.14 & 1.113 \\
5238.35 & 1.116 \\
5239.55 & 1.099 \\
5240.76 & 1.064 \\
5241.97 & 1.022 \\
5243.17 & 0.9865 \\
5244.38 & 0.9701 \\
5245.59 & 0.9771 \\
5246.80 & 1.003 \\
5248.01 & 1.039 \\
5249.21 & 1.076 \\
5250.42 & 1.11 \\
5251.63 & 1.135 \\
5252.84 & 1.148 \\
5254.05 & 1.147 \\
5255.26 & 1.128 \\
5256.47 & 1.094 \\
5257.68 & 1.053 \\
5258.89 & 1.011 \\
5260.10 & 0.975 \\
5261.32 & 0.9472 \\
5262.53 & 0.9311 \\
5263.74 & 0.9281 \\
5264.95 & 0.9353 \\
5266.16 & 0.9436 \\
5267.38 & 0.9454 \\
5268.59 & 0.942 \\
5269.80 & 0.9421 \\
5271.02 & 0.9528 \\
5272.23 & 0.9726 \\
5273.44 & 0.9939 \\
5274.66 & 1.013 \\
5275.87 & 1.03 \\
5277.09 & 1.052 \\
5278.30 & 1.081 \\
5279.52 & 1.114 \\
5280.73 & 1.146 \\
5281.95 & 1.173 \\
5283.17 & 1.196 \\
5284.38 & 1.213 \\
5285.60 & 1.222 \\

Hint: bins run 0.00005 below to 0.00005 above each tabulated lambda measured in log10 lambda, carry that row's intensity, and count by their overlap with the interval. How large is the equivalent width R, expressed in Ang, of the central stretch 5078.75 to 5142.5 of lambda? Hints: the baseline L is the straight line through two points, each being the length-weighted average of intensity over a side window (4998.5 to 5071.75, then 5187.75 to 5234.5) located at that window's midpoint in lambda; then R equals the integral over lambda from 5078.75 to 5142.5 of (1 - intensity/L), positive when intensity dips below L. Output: -0.8 Ang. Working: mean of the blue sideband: 1.04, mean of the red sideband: 1.02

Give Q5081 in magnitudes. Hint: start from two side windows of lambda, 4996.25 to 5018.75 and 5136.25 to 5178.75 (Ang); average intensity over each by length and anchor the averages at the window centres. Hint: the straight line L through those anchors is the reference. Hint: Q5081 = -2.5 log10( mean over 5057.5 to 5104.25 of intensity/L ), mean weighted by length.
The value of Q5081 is -0.04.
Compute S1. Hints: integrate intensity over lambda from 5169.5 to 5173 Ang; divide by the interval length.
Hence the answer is 0.846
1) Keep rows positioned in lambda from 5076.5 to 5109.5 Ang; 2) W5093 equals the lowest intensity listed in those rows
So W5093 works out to 1.004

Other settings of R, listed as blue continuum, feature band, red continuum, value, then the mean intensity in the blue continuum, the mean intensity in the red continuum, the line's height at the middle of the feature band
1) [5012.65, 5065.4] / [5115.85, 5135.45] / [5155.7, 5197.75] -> -0.9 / 1.04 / 0.979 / 1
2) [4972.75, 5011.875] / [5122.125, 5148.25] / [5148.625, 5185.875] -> -1.8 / 1.04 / 0.966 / 0.979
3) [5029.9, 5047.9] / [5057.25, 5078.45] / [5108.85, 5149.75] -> -0.4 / 1.02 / 1.05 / 1.03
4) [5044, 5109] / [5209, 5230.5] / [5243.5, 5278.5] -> 0.5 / 1.06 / 1.02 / 1.03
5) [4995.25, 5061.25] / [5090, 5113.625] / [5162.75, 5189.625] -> -1.6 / 1.04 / 0.937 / 0.989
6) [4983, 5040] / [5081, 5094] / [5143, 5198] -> -0.3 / 1.03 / 0.991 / 1.01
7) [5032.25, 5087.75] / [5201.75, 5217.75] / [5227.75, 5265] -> 0.5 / 1.05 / 1.04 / 1.04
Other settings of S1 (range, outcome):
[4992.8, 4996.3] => 1.05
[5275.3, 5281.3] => 1.08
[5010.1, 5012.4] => 1.01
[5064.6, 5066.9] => 1.09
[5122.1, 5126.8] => 1.06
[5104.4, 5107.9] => 1.02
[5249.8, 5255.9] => 1.13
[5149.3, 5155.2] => 1.02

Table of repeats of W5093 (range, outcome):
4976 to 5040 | 0.9536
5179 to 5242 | 0.9433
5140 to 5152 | 1.005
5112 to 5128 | 1.021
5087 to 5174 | 0.8311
